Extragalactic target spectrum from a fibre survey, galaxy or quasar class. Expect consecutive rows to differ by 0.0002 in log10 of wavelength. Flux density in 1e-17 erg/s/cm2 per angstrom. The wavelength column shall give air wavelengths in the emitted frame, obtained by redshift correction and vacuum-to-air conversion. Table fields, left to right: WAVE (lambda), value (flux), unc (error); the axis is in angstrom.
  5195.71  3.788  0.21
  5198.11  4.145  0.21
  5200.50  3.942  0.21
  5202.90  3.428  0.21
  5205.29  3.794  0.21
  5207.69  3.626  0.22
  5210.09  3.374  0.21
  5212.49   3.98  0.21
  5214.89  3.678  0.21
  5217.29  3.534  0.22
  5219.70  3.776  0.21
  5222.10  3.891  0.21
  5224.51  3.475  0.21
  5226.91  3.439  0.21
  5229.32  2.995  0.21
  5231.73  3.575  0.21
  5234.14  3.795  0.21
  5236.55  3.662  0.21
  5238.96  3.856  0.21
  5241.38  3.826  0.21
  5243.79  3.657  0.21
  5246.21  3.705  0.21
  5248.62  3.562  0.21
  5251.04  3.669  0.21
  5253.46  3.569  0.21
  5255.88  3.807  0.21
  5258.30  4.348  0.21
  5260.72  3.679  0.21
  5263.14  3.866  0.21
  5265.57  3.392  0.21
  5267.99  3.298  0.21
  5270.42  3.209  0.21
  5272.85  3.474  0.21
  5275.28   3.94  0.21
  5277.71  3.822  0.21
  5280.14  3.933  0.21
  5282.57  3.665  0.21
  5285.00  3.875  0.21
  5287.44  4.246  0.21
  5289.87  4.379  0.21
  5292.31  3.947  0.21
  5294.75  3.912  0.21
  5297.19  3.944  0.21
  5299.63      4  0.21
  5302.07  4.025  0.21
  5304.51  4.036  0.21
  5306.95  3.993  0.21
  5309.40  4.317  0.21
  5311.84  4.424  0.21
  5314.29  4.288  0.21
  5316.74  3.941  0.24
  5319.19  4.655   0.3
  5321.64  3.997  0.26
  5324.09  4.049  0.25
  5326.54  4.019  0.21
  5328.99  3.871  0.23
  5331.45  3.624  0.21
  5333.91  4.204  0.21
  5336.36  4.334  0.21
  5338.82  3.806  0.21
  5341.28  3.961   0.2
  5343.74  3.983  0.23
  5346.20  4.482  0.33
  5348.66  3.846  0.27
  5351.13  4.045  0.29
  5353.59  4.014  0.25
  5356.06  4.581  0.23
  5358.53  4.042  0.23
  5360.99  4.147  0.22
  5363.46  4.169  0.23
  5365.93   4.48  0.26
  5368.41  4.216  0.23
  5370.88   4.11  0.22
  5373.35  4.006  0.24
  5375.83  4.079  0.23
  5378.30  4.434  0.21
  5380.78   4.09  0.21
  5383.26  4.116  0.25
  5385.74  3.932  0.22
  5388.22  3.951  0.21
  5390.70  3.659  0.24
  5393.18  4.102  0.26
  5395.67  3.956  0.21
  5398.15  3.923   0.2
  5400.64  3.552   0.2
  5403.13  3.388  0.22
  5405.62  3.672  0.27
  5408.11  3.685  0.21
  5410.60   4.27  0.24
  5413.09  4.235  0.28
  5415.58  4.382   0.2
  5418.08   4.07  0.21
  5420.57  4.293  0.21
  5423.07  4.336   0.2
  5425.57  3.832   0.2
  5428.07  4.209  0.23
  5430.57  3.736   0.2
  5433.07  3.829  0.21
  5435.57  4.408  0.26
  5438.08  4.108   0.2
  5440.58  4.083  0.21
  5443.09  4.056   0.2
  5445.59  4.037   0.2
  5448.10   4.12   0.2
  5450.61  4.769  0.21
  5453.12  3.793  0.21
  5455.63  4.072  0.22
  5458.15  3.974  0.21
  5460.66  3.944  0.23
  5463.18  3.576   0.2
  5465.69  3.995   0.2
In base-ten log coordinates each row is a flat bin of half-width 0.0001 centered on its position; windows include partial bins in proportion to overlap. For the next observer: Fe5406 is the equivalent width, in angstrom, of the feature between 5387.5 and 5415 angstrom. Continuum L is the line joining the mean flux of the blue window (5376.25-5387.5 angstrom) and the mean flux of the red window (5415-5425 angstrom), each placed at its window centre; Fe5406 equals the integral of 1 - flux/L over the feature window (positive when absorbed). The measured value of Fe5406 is 2.1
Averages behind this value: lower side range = 4.13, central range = 3.87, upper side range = 4.23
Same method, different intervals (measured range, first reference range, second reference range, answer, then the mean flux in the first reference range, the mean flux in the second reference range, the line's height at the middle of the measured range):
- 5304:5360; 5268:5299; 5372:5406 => -3.3 angstrom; 3.84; 3.93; 3.88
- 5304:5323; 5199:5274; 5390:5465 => -2.1 angstrom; 3.64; 4.01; 3.79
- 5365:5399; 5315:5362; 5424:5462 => 0.0 angstrom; 4.09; 4.07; 4.08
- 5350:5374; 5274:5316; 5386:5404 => -1.9 angstrom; 4.04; 3.81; 3.88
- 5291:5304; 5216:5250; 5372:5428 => -0.7 angstrom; 3.63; 4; 3.77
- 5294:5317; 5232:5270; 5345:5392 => -1.2 angstrom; 3.7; 4.13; 3.9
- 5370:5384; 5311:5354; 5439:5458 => -0.1 angstrom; 4.08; 4.12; 4.1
